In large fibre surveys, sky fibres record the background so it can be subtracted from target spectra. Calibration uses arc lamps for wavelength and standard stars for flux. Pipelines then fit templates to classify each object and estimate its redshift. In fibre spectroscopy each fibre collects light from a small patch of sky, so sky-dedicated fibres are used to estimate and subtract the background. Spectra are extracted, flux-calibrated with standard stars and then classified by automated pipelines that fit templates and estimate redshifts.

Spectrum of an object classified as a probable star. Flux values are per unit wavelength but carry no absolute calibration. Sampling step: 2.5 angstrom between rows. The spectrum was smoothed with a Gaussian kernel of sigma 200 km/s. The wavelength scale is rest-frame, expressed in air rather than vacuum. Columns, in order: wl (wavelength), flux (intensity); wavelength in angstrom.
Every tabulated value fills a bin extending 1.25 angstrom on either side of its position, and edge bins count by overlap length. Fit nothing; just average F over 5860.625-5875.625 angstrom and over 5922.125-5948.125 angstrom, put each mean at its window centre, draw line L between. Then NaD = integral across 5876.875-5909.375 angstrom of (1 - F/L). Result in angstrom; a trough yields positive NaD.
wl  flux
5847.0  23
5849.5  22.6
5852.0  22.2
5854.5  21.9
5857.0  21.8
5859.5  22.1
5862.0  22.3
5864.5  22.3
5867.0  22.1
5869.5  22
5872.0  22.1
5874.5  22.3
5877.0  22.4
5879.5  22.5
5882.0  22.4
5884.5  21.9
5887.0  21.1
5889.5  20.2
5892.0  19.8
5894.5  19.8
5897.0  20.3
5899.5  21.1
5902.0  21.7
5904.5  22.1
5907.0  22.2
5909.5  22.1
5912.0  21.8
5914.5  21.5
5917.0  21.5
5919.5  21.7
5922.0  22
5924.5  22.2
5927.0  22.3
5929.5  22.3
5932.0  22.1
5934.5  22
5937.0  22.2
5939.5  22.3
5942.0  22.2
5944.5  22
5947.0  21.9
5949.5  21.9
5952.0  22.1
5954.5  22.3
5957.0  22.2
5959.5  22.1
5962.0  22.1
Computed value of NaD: 1.22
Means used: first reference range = 22.2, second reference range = 22.1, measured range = 21.3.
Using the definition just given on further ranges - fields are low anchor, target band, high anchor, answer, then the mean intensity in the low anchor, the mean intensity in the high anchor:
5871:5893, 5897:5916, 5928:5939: 0.2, 21.6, 22.2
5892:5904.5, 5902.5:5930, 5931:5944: -0.7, 20.8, 22.2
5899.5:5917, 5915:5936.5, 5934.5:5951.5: -0.1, 21.8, 22.1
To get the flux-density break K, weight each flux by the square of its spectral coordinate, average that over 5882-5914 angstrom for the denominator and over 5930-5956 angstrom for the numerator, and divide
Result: 1.06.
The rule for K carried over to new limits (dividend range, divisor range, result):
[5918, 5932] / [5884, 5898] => 1.09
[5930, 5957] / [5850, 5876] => 1.03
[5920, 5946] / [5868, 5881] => 1.01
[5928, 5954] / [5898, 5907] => 1.03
